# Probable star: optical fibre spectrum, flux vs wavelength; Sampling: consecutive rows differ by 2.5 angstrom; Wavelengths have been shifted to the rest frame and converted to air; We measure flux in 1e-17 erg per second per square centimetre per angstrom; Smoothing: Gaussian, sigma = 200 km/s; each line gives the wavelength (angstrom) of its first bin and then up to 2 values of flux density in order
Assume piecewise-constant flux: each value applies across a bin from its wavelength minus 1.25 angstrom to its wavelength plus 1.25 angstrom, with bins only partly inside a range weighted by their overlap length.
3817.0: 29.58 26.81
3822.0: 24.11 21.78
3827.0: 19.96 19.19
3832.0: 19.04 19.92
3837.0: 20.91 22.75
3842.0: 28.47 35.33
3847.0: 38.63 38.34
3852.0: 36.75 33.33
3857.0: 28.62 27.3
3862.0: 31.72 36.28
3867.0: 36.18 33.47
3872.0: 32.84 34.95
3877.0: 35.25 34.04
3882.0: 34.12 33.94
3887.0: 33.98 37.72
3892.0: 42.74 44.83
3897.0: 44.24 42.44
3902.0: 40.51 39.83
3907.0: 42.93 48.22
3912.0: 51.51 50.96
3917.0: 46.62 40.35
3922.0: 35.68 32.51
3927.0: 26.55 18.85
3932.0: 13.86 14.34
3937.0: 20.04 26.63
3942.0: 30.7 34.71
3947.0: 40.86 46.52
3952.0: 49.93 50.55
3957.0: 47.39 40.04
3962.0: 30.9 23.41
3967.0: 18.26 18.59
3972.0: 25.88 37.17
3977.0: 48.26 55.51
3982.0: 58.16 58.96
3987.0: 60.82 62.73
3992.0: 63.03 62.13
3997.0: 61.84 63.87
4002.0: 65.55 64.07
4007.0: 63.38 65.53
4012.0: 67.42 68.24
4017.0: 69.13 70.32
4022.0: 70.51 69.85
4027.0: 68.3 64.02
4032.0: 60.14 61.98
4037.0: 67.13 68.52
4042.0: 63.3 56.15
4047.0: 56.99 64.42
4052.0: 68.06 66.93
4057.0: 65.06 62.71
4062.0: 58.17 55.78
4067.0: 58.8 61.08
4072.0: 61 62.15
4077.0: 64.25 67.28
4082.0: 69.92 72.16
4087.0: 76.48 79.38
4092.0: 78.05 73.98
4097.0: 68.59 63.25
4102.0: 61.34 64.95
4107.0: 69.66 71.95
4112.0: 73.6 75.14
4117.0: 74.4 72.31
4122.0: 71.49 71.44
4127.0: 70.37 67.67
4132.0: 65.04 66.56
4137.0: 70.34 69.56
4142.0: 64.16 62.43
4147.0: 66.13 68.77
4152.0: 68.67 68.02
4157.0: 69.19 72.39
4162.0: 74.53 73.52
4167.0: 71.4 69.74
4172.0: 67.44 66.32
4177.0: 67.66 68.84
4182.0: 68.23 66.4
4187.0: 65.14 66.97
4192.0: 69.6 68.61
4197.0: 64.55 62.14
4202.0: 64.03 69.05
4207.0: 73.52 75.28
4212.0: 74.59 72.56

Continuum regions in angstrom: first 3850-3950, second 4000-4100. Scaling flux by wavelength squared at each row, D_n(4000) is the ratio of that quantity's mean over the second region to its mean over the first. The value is 2.01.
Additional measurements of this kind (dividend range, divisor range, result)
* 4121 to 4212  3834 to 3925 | 2.16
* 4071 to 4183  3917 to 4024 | 1.62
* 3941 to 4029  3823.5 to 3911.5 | 1.66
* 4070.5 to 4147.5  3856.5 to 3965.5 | 2.11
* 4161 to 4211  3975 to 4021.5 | 1.20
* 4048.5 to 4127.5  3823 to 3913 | 2.24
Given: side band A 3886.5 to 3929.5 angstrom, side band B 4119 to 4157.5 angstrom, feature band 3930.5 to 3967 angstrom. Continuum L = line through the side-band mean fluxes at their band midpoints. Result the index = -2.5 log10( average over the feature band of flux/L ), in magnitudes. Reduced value 0.36 mag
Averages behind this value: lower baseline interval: 40.7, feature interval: 32.9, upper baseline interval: 68.2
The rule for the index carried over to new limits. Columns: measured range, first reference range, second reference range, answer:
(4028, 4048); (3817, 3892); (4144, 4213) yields -0.20 mag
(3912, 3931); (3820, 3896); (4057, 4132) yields 0.12 mag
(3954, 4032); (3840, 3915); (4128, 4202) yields -0.10 mag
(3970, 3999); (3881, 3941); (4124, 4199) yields -0.17 mag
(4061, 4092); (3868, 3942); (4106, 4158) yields -0.08 mag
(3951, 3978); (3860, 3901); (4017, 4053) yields 0.42 mag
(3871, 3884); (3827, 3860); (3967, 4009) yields -0.01 mag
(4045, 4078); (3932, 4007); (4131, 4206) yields -0.13 mag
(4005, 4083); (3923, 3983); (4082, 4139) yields -0.18 mag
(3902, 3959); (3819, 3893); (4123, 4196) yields 0.08 mag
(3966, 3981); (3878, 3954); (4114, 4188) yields 0.28 mag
